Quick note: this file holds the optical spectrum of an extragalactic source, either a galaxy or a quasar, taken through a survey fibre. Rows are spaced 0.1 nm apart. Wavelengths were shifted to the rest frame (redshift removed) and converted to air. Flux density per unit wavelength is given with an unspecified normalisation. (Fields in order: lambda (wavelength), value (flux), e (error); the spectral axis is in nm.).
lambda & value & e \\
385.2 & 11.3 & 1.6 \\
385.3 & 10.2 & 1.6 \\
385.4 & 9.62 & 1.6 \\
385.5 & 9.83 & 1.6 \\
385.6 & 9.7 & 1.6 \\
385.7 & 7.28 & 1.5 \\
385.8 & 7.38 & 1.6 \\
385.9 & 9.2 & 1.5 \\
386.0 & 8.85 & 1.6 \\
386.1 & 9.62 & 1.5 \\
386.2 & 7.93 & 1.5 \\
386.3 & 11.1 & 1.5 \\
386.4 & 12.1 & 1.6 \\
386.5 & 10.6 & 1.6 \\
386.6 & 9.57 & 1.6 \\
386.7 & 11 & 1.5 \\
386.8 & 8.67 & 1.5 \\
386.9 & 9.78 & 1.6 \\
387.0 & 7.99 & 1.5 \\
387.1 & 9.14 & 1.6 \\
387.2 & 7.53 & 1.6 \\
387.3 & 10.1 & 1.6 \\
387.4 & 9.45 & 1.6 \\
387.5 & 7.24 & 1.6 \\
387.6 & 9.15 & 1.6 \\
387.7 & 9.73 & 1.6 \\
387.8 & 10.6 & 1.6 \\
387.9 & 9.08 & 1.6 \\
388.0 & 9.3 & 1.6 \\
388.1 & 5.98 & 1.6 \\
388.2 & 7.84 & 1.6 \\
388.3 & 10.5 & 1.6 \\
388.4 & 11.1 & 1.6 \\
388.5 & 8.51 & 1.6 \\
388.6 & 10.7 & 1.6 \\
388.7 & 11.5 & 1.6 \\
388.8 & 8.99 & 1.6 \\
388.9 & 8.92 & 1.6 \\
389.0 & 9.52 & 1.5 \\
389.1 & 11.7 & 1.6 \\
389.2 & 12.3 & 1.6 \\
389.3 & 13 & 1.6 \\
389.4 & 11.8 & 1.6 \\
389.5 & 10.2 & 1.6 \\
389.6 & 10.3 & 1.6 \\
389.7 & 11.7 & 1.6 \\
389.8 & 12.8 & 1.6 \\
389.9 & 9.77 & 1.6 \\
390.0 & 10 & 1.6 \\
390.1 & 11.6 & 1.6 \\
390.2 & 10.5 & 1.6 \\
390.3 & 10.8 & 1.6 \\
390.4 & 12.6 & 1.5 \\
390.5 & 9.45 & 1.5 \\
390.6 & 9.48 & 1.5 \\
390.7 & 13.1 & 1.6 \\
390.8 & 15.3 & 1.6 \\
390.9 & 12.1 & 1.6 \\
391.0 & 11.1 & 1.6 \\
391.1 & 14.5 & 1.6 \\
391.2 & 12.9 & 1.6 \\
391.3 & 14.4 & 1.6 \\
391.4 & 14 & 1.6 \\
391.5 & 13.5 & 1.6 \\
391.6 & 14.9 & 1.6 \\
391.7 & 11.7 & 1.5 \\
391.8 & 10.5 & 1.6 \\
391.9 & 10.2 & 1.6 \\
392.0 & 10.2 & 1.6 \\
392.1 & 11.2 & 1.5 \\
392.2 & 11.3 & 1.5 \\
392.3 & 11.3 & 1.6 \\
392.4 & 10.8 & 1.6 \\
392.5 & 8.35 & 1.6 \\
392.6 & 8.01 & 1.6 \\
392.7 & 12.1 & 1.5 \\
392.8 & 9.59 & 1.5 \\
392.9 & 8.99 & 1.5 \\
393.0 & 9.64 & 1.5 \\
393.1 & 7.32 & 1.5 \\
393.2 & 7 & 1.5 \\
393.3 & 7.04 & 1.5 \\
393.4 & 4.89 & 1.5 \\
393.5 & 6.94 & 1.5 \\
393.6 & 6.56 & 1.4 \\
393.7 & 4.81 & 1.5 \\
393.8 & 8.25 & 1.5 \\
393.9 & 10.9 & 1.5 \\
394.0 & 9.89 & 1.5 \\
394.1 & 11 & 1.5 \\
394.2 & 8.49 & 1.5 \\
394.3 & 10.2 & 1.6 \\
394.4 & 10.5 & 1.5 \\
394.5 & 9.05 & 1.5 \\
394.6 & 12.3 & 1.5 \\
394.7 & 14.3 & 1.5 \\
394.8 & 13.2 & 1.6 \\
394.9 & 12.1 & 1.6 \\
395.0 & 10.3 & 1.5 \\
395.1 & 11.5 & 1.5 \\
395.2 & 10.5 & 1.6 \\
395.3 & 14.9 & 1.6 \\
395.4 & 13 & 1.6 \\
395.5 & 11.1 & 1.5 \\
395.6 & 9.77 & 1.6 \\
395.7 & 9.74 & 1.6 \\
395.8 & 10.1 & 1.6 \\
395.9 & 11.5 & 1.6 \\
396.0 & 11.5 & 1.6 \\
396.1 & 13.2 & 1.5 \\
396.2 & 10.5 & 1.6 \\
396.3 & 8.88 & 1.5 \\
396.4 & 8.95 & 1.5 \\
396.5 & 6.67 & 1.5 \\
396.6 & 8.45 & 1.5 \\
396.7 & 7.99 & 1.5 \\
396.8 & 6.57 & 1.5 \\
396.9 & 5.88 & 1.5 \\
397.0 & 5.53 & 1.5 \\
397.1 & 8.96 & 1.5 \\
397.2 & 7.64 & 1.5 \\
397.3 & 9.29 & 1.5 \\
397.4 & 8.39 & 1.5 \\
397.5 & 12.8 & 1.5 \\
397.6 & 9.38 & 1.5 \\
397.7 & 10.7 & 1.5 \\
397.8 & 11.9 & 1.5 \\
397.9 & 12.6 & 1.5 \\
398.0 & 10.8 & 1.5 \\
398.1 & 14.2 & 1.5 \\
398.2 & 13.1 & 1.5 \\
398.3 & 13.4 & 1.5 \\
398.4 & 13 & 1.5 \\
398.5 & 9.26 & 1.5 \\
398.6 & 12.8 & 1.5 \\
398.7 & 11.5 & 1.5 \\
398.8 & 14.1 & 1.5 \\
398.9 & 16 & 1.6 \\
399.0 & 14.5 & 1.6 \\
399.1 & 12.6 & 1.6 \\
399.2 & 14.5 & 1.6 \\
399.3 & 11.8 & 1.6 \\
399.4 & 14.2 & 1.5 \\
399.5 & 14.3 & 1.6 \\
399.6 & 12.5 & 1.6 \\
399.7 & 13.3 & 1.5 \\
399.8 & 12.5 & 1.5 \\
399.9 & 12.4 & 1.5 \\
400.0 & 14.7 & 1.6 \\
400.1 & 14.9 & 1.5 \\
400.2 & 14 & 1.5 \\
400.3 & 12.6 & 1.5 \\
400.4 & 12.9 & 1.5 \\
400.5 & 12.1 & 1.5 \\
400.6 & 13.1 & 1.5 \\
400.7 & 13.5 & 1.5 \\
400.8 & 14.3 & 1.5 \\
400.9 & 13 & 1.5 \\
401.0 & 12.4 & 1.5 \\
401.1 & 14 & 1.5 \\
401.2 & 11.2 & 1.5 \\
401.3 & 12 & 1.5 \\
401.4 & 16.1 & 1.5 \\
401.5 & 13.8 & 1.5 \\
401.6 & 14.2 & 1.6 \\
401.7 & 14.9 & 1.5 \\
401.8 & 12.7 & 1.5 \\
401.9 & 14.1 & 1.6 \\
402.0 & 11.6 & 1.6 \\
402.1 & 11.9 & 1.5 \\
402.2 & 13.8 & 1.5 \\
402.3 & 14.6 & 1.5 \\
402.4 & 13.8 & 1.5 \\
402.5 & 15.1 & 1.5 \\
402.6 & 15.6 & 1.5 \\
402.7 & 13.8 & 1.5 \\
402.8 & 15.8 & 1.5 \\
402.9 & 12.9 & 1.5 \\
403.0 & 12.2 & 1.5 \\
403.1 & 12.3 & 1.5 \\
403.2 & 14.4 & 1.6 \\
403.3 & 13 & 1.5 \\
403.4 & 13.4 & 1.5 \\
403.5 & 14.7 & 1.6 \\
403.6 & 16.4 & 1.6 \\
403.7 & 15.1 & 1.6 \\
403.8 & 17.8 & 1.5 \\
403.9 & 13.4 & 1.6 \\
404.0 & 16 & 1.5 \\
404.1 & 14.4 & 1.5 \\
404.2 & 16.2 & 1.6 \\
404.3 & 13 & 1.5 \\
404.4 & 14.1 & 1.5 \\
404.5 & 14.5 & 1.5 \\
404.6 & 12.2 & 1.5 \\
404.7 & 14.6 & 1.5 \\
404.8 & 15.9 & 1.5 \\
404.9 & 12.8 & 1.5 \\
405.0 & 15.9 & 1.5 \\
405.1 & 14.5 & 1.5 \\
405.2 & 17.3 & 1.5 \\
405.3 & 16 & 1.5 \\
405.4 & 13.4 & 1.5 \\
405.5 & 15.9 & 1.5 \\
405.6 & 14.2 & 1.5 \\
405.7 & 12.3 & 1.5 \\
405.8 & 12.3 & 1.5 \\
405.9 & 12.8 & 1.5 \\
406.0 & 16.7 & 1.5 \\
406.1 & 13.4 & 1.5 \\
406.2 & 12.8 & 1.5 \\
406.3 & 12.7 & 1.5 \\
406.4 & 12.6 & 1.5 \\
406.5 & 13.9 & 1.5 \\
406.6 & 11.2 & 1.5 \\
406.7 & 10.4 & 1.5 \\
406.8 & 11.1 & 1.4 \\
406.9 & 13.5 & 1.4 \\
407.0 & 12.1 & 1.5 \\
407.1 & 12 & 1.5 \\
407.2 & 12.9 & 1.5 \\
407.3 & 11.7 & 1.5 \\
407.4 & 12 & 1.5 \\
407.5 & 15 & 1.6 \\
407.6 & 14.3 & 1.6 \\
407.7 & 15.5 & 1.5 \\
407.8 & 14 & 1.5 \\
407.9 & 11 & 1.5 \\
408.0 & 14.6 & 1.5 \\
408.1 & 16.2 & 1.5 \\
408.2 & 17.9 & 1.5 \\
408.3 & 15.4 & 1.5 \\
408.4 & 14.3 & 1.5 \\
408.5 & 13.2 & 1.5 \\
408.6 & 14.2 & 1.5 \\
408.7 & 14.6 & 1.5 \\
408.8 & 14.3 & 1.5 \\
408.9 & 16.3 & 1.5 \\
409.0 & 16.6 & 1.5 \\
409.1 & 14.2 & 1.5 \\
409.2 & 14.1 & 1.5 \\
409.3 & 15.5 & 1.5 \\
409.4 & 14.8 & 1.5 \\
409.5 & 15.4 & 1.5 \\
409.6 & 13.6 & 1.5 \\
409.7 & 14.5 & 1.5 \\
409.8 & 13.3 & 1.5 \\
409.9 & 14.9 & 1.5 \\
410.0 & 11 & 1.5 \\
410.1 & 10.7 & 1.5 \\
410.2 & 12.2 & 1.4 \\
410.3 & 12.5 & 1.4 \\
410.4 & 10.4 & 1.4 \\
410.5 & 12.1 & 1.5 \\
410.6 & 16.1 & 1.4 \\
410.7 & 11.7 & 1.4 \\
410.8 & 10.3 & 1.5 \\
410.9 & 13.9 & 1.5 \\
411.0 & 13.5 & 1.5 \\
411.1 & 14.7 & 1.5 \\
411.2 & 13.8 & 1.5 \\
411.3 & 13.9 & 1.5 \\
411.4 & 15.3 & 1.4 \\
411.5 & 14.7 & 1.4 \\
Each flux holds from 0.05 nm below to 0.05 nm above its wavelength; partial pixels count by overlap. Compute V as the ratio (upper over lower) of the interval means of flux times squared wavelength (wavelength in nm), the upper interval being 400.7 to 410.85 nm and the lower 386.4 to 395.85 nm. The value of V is 1.43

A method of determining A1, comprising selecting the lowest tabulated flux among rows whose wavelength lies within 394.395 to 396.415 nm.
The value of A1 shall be 8.88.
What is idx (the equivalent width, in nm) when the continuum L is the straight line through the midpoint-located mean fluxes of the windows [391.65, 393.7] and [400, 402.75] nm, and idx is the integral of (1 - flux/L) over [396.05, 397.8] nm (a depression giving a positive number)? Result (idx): 0.37 nm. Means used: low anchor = 9.07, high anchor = 13.6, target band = 8.9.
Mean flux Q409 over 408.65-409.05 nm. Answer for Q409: 15.4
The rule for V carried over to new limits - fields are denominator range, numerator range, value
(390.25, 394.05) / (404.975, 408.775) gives 1.43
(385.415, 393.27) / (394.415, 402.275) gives 1.20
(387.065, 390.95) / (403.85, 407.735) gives 1.44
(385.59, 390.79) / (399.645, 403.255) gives 1.45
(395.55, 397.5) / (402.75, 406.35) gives 1.65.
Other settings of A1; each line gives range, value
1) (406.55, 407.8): 10.4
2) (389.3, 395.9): 4.81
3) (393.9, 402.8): 5.53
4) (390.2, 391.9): 9.45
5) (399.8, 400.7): 12.1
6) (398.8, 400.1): 11.8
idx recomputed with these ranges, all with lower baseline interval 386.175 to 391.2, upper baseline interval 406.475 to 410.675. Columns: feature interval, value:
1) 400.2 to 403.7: -0.295 nm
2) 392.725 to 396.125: 0.406 nm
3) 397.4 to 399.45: -0.096 nm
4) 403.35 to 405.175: -0.256 nm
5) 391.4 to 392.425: -0.074 nm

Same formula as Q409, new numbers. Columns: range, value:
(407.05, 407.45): 12.2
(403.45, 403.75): 15.4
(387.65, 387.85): 10.2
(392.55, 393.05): 9.67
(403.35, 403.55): 14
